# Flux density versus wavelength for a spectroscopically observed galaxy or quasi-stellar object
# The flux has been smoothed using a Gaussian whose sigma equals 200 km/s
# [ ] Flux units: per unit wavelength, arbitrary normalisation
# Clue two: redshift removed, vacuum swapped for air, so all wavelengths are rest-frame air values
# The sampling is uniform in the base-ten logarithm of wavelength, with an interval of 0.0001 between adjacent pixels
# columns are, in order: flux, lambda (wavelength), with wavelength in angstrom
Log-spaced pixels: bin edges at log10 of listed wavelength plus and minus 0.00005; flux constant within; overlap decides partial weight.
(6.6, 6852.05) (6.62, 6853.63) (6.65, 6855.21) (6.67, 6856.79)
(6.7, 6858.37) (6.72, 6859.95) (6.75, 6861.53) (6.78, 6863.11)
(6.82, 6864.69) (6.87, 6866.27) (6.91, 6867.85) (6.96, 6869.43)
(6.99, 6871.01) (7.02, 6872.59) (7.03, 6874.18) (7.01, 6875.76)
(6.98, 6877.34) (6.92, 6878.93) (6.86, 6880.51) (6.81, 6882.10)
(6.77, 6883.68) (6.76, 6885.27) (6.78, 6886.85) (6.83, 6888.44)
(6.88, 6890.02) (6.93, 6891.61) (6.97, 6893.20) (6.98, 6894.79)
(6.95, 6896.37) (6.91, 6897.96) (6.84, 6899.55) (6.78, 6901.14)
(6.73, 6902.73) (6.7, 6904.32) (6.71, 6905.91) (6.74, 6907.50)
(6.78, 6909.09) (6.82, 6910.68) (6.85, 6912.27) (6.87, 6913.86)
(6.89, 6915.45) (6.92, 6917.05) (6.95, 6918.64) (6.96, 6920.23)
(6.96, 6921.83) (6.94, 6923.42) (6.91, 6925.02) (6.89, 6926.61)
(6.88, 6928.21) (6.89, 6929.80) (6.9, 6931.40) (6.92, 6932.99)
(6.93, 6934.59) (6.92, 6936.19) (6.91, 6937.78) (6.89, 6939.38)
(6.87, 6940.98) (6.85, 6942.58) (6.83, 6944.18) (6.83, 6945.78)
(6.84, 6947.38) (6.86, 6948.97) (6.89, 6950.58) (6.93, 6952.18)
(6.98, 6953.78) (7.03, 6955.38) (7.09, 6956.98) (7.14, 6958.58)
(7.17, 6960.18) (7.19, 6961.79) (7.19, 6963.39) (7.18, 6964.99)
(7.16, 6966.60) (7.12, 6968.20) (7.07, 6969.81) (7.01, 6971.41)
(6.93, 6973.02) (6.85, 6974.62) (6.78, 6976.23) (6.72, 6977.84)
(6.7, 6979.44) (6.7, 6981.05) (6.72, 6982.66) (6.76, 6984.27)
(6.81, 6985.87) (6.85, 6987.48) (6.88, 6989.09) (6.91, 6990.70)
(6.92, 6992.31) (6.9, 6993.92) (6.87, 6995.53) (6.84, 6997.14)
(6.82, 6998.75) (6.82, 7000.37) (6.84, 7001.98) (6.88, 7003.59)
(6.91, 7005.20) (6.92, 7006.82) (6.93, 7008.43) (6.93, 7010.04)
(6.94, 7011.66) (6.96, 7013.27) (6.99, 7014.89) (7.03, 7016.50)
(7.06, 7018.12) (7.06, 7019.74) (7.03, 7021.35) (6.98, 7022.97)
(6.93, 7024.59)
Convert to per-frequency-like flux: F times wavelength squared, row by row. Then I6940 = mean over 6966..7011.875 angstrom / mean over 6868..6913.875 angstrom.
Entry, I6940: 1.03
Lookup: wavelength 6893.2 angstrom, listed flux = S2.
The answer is 6.97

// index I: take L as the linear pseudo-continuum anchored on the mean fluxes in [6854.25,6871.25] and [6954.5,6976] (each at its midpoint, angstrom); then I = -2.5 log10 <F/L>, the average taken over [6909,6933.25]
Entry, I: 0.01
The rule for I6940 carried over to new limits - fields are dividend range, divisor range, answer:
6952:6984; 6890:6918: 1.04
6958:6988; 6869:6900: 1.03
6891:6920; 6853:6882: 1.01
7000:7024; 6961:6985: 1.01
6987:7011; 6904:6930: 1.03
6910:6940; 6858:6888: 1.02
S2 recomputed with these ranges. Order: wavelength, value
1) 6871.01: 6.99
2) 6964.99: 7.18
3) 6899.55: 6.84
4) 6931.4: 6.9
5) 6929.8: 6.89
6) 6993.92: 6.9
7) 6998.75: 6.82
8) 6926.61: 6.89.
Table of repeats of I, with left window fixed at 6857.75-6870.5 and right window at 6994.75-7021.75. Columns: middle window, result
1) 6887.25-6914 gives 0.00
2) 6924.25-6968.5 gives -0.01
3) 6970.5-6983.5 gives 0.02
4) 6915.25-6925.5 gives -0.01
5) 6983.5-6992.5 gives 0.01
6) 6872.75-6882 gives -0.02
